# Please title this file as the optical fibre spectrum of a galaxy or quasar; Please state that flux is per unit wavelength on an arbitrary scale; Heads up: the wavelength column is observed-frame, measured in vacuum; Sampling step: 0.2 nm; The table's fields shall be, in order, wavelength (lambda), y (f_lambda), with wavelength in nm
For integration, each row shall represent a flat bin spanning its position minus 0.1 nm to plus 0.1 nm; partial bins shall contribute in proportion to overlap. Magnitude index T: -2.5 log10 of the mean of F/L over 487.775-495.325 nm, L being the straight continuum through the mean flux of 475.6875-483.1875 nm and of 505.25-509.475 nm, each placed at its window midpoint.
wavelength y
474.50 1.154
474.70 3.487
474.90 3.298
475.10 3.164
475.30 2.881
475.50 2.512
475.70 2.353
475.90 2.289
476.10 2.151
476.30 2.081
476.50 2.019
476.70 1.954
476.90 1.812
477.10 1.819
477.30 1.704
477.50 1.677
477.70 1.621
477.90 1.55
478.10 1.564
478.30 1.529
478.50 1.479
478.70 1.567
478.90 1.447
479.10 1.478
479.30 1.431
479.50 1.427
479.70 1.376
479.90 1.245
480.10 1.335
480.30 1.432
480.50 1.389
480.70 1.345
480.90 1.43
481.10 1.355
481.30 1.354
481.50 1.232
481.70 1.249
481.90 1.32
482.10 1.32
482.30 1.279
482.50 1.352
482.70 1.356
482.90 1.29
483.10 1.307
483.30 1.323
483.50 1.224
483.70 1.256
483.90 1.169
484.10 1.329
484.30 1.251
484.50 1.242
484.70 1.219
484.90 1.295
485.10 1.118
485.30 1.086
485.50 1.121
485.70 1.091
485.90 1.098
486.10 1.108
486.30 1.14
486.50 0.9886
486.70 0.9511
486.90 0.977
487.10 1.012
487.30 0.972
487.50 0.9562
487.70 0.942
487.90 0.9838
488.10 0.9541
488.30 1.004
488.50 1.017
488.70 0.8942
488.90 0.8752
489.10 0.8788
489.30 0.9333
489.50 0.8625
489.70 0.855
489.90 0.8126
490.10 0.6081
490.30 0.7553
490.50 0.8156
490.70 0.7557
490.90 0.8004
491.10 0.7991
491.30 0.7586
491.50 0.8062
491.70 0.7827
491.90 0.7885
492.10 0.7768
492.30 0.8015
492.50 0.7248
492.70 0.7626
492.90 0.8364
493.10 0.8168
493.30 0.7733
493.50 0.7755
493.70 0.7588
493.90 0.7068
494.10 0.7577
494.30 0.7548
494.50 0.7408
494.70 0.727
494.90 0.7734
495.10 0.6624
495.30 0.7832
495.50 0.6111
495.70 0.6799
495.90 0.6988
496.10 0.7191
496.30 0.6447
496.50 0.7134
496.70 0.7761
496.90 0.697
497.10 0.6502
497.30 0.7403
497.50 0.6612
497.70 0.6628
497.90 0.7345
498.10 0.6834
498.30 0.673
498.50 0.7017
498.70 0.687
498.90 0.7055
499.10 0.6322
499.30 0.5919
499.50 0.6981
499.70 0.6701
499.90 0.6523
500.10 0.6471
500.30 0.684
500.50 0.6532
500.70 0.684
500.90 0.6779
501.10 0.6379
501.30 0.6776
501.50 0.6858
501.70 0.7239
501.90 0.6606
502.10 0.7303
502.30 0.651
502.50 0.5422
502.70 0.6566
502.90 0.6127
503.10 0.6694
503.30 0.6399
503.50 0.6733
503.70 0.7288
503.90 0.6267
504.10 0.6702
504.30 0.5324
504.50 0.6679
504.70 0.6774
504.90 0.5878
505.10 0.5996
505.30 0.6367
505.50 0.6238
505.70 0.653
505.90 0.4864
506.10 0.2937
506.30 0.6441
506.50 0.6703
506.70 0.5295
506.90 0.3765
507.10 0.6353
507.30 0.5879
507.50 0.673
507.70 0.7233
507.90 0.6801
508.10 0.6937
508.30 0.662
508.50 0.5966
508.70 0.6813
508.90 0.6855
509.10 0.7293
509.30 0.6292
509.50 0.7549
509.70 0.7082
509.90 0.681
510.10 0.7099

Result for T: 0.37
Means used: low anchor 1.54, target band 0.808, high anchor 0.616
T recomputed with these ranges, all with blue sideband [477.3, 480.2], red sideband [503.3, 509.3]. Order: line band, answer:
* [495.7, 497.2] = 0.31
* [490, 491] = 0.44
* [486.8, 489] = 0.24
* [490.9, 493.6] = 0.33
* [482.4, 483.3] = 0.03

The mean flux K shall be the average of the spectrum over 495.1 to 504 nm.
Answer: 0.676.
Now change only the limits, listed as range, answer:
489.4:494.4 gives 0.778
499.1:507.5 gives 0.629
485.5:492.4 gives 0.902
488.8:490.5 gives 0.822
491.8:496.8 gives 0.743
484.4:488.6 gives 1.06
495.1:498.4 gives 0.695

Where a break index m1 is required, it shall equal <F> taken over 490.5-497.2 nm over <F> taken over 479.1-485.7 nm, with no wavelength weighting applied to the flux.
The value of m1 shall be 0.6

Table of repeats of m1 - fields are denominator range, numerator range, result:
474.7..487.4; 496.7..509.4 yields 0.43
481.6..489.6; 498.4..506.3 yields 0.57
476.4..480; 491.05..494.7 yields 0.48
